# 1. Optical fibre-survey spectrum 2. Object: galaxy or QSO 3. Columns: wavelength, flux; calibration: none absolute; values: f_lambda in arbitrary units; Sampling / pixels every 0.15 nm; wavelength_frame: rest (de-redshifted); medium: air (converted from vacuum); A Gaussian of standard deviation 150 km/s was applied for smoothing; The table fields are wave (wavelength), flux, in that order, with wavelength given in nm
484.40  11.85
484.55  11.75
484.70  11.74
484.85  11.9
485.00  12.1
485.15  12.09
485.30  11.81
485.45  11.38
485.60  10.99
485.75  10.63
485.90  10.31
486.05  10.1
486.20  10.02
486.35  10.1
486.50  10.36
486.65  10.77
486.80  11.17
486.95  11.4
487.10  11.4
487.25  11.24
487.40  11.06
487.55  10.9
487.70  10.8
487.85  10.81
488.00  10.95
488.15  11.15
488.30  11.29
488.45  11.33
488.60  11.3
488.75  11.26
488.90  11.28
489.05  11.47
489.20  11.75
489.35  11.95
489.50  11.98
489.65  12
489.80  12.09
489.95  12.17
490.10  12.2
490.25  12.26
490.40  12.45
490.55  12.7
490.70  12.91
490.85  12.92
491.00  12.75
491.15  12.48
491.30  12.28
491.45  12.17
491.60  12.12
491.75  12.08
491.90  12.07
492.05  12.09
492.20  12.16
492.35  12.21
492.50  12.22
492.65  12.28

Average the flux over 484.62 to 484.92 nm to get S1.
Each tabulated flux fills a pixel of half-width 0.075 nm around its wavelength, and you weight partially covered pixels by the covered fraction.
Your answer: 11.8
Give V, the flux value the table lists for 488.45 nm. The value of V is 11.33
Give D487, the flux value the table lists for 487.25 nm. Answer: 11.24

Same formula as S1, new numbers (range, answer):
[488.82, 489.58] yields 11.7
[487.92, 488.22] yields 11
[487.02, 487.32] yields 11.3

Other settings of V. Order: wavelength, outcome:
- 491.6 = 12.12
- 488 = 10.95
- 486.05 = 10.1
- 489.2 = 11.75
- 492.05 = 12.09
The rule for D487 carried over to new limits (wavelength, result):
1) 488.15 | 11.15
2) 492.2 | 12.16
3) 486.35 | 10.1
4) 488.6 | 11.3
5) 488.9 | 11.28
